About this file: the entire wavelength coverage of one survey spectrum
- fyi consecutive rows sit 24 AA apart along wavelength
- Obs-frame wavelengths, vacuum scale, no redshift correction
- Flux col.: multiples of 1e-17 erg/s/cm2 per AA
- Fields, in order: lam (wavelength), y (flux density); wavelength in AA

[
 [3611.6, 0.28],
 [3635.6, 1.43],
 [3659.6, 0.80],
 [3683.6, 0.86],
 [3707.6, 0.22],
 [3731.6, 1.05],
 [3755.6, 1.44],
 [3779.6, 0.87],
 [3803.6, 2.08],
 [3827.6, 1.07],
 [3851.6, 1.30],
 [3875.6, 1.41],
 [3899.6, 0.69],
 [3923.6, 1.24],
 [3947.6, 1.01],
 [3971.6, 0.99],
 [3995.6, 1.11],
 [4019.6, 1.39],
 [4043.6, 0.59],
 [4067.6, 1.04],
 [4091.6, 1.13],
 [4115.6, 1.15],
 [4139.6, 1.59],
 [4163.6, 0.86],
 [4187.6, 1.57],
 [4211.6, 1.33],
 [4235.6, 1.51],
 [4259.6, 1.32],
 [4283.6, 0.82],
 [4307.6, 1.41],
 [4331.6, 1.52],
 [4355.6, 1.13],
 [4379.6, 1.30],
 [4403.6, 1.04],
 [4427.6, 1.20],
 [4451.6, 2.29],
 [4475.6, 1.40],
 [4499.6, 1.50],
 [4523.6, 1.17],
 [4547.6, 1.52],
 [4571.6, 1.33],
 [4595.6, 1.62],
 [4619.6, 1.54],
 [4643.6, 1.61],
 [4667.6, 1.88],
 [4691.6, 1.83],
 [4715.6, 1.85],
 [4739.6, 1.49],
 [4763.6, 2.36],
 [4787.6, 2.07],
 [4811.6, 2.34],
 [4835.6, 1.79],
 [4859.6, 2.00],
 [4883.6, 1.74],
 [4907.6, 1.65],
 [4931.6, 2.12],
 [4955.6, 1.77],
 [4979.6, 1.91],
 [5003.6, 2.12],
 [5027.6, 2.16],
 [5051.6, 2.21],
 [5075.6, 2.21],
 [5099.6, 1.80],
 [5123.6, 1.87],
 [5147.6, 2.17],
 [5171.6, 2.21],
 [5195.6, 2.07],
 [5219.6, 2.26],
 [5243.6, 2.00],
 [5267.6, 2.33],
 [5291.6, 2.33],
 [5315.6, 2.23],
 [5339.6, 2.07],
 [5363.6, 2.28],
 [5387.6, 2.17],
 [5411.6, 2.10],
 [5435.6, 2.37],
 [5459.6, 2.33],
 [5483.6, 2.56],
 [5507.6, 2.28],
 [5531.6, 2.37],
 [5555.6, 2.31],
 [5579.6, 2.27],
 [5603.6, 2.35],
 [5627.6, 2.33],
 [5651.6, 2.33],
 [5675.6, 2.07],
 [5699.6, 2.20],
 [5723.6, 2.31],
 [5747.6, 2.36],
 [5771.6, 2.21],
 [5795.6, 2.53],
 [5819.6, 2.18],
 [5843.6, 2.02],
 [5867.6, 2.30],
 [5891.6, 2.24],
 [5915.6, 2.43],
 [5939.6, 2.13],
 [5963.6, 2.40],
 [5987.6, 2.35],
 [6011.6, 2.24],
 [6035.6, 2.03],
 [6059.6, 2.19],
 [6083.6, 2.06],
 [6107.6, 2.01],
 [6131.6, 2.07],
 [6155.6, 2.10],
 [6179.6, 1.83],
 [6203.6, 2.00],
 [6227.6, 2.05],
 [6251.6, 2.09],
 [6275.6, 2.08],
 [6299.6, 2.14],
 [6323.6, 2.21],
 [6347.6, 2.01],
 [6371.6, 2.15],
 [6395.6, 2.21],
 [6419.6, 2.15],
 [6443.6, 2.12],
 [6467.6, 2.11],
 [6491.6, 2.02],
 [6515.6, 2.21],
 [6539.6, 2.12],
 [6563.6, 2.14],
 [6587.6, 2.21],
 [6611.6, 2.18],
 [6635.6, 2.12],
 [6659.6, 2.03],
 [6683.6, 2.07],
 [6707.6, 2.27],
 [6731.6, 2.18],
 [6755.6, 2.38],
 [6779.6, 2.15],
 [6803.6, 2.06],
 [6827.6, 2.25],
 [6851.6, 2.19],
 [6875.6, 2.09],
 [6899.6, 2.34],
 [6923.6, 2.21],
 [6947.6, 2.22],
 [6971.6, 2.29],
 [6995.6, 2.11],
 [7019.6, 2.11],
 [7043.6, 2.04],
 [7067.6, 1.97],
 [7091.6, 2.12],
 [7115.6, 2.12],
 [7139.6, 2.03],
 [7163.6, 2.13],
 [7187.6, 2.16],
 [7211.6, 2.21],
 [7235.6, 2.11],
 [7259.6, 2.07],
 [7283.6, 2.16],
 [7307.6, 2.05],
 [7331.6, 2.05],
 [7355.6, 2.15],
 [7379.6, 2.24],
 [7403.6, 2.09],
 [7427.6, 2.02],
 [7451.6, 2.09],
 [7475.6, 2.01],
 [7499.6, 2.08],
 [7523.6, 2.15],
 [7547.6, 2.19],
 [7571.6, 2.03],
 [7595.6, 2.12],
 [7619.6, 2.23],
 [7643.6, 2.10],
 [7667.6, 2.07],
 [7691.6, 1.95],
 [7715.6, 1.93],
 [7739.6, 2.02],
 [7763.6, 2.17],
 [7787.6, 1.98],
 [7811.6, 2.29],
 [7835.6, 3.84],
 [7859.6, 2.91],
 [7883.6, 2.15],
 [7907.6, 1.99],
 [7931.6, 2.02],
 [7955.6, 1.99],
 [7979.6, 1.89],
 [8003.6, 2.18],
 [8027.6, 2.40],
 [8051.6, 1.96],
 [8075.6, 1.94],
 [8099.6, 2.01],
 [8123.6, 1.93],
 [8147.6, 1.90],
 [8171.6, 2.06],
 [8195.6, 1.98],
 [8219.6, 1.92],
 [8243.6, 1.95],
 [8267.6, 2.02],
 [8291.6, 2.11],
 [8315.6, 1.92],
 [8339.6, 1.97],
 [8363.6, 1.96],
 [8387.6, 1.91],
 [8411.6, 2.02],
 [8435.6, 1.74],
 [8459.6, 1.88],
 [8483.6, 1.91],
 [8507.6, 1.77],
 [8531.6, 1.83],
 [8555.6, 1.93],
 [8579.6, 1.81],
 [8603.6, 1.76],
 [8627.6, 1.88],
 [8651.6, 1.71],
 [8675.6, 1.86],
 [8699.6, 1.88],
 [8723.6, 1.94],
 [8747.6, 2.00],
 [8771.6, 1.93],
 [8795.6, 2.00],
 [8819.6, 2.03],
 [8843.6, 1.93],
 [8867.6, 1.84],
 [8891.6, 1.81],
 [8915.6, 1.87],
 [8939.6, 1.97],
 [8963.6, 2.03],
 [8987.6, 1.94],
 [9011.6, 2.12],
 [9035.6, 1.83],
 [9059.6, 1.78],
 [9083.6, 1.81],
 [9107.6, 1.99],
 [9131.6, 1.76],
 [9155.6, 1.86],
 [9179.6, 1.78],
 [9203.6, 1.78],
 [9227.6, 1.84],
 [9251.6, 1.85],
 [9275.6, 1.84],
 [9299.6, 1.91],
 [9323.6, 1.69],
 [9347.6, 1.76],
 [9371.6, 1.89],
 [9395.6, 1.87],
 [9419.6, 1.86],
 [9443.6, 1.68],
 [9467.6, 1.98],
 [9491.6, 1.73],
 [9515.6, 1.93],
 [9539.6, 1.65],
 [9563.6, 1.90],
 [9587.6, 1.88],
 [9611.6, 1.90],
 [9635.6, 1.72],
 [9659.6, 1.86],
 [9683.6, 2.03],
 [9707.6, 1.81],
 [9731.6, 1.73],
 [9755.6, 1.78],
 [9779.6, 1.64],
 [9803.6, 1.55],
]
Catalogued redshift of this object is 0.193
